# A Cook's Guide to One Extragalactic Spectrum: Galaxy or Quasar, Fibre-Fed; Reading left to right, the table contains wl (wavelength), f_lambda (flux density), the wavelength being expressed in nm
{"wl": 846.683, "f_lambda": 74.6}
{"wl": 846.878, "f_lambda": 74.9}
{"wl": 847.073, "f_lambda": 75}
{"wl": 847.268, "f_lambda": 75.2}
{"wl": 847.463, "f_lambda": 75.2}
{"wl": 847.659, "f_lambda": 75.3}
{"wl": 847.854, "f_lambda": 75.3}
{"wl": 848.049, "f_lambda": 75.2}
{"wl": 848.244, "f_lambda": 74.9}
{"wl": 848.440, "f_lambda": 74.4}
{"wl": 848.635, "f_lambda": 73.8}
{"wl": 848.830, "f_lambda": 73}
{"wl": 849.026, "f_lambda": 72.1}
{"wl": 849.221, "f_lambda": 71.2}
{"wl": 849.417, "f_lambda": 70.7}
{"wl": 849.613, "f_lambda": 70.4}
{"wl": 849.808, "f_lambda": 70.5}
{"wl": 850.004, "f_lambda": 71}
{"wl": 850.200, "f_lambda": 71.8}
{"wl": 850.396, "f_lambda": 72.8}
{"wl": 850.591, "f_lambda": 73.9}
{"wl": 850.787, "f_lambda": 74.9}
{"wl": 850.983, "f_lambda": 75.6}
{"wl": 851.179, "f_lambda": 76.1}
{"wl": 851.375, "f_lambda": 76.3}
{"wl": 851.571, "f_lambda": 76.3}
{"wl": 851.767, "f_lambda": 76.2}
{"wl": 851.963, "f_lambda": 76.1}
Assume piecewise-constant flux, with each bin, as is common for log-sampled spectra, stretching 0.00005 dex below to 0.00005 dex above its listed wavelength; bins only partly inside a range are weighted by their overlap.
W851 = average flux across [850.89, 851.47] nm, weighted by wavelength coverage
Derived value 76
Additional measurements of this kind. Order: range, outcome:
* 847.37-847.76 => 75.1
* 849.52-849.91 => 70.5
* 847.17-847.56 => 75.2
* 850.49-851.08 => 74.9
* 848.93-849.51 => 71.3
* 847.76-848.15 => 75.4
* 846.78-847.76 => 75.1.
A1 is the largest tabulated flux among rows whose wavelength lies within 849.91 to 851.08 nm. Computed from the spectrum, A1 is 75.6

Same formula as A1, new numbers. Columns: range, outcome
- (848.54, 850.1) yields 73.8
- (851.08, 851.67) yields 76.3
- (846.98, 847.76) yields 75.3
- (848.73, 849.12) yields 73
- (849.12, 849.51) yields 71.2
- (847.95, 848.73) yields 75.2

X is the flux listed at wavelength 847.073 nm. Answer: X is 75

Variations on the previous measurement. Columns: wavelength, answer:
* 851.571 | 76.3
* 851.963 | 76.1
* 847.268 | 75.2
